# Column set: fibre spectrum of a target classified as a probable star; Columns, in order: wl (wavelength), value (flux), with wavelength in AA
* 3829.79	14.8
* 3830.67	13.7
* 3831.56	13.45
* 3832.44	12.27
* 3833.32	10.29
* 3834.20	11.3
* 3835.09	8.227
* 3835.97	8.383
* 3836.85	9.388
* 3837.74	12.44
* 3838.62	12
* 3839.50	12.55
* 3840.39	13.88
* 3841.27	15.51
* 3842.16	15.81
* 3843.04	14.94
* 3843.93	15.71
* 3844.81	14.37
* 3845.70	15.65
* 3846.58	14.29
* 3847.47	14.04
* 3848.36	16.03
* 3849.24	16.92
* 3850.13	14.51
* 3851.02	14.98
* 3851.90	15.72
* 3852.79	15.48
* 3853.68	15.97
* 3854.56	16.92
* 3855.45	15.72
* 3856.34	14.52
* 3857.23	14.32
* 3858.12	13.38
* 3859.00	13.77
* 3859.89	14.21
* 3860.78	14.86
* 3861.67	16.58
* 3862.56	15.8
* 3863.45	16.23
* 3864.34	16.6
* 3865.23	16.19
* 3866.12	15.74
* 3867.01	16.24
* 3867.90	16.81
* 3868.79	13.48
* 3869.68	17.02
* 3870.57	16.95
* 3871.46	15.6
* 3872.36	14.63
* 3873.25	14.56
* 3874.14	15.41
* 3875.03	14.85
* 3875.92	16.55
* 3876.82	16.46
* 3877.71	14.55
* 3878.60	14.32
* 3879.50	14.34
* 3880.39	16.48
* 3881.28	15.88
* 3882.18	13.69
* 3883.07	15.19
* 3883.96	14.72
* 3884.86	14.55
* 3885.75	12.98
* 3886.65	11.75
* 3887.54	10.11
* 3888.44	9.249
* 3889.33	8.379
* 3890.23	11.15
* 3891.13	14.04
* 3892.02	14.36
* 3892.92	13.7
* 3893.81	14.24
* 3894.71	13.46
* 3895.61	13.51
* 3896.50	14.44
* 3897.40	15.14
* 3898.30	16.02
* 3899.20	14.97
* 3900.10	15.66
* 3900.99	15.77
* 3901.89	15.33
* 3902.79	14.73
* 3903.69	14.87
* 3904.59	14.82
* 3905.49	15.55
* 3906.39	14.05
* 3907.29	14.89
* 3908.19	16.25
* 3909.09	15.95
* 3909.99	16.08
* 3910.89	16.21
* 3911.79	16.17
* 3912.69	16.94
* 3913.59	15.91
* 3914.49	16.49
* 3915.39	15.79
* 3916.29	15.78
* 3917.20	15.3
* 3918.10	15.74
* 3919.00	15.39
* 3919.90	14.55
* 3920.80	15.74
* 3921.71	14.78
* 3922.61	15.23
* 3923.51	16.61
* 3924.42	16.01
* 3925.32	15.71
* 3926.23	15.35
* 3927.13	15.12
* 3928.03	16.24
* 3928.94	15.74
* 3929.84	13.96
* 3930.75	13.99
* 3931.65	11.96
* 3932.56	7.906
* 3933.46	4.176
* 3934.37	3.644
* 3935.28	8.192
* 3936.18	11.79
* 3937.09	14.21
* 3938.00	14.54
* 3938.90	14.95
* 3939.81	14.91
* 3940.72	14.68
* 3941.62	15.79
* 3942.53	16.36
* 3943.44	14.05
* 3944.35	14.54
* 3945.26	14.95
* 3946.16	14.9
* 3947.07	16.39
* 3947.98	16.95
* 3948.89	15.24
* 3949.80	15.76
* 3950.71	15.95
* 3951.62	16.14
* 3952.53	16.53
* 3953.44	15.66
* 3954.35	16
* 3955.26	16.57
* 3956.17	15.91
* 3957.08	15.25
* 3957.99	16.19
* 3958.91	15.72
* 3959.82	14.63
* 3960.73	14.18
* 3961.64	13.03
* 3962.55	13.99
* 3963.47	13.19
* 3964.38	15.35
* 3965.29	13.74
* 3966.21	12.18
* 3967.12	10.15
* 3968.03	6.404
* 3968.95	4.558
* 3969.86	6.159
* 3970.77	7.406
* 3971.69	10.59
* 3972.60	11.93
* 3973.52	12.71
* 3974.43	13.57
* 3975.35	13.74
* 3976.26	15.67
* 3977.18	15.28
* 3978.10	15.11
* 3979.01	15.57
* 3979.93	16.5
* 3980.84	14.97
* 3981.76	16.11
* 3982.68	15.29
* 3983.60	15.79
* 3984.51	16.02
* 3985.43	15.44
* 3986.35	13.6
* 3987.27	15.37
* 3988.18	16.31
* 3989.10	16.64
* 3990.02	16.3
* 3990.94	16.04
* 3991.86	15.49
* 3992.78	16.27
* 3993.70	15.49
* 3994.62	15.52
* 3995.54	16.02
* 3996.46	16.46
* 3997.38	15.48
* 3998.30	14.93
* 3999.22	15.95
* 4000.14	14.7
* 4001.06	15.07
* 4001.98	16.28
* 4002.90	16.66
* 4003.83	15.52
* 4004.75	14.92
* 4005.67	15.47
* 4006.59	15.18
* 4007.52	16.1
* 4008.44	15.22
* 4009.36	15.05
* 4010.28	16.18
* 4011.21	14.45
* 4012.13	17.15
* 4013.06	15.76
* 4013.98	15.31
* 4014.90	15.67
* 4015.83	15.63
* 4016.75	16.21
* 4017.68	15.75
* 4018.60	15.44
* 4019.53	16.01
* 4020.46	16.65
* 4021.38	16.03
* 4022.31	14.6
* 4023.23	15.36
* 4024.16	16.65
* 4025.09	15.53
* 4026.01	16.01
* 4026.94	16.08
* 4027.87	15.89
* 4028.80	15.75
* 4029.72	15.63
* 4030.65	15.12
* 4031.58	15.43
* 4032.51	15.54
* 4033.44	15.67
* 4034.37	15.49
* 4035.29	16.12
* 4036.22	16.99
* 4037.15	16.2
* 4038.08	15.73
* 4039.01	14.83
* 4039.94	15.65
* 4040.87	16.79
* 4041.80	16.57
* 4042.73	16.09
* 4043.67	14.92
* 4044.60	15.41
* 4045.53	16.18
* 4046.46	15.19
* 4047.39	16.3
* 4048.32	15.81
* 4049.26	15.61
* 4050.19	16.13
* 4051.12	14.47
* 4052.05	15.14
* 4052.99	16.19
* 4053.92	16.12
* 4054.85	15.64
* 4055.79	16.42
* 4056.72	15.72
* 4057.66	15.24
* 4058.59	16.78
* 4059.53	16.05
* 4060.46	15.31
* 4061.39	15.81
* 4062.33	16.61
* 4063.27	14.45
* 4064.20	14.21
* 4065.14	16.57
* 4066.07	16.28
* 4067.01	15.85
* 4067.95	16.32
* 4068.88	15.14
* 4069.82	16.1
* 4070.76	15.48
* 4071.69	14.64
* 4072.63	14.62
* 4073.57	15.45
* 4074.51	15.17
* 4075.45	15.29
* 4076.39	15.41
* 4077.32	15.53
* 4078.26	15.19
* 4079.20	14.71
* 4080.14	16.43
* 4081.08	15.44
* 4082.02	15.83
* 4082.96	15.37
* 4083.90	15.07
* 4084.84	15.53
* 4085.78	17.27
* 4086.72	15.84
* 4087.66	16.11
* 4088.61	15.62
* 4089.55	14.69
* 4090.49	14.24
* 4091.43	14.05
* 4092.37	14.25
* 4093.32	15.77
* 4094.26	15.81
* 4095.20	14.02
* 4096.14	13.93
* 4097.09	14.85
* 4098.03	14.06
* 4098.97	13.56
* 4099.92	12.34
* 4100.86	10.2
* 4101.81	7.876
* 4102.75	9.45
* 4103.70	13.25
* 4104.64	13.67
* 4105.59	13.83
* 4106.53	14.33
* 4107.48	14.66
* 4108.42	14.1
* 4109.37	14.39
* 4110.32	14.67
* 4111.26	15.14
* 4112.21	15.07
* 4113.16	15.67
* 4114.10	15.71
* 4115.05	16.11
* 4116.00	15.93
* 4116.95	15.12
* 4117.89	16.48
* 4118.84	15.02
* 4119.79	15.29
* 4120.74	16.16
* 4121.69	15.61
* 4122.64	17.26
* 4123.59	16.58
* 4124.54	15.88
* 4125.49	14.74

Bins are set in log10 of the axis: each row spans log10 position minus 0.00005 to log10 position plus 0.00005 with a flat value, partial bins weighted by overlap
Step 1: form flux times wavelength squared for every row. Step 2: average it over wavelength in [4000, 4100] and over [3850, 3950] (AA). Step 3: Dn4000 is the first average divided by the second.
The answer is 1.15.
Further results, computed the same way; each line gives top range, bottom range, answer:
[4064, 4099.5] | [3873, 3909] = 1.17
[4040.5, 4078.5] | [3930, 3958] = 1.19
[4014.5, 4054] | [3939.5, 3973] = 1.19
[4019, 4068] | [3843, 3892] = 1.17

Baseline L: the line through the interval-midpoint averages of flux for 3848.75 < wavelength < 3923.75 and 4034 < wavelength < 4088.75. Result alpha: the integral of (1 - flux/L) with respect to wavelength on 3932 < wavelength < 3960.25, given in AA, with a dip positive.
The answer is 2.0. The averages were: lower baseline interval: 15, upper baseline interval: 15.7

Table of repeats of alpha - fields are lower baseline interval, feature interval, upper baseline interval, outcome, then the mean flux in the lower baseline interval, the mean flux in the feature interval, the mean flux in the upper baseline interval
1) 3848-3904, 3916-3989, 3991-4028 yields 6.1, 14.8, 14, 15.7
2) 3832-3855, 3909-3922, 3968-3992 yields -1.9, 13.8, 15.8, 13.8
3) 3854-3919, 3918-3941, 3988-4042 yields 2.6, 14.9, 13.5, 15.8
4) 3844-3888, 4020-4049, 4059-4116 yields -1.8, 15.1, 15.8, 14.8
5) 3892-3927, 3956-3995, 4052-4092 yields 3.8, 15.3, 13.9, 15.6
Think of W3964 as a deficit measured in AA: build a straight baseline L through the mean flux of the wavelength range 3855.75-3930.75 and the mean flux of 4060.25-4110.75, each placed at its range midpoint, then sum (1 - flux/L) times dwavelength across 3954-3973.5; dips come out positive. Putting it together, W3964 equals 3.1 AA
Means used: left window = 14.9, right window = 14.7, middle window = 12.5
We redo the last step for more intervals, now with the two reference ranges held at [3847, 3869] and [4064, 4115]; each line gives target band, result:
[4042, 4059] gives -1.1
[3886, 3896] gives 2.0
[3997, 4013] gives -0.6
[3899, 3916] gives -0.4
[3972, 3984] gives 0.3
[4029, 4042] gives -0.8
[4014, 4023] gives -0.5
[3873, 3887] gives 0.5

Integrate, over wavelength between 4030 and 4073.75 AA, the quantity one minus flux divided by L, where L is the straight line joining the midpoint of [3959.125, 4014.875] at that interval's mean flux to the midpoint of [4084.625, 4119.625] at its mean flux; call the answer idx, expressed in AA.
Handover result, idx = -3.96 AA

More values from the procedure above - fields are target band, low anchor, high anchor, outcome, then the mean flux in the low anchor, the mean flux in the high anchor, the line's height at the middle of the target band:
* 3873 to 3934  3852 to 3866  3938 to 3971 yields 1.17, 15.4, 14.1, 14.8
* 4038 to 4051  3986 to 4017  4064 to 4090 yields -0.14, 15.7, 15.6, 15.6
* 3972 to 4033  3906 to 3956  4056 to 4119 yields -2.86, 14.7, 14.9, 14.8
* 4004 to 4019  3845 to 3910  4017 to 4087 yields -0.09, 14.8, 15.7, 15.5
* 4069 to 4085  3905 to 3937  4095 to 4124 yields -1.16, 14.3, 14.3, 14.3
